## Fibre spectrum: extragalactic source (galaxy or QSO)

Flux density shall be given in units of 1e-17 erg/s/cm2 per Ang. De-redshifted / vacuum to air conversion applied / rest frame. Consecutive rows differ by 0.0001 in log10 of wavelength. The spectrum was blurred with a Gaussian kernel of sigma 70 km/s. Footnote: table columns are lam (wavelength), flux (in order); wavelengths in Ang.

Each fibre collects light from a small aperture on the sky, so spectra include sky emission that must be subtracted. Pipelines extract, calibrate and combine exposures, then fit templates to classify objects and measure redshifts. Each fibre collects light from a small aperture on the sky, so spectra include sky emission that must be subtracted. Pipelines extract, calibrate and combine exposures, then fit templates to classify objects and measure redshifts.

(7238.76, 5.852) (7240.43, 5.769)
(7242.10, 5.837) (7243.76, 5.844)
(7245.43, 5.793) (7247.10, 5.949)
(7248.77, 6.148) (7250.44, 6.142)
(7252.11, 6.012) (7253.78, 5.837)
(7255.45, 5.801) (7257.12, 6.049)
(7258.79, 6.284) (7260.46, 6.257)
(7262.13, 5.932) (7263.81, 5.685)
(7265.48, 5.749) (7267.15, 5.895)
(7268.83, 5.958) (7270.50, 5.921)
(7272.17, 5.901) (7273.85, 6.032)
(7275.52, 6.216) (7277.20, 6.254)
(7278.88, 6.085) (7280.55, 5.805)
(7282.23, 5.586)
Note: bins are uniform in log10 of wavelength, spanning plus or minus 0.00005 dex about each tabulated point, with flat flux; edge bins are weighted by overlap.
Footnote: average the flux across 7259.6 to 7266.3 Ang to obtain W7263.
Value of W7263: 5.91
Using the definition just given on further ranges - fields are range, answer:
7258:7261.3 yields 6.28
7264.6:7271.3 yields 5.88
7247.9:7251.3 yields 6.14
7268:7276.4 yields 6.01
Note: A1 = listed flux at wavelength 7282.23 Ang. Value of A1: 5.586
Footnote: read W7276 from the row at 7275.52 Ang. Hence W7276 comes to 6.216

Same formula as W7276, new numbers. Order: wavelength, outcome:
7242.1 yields 5.837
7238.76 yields 5.852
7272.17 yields 5.901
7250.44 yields 6.142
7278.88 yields 6.085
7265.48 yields 5.749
